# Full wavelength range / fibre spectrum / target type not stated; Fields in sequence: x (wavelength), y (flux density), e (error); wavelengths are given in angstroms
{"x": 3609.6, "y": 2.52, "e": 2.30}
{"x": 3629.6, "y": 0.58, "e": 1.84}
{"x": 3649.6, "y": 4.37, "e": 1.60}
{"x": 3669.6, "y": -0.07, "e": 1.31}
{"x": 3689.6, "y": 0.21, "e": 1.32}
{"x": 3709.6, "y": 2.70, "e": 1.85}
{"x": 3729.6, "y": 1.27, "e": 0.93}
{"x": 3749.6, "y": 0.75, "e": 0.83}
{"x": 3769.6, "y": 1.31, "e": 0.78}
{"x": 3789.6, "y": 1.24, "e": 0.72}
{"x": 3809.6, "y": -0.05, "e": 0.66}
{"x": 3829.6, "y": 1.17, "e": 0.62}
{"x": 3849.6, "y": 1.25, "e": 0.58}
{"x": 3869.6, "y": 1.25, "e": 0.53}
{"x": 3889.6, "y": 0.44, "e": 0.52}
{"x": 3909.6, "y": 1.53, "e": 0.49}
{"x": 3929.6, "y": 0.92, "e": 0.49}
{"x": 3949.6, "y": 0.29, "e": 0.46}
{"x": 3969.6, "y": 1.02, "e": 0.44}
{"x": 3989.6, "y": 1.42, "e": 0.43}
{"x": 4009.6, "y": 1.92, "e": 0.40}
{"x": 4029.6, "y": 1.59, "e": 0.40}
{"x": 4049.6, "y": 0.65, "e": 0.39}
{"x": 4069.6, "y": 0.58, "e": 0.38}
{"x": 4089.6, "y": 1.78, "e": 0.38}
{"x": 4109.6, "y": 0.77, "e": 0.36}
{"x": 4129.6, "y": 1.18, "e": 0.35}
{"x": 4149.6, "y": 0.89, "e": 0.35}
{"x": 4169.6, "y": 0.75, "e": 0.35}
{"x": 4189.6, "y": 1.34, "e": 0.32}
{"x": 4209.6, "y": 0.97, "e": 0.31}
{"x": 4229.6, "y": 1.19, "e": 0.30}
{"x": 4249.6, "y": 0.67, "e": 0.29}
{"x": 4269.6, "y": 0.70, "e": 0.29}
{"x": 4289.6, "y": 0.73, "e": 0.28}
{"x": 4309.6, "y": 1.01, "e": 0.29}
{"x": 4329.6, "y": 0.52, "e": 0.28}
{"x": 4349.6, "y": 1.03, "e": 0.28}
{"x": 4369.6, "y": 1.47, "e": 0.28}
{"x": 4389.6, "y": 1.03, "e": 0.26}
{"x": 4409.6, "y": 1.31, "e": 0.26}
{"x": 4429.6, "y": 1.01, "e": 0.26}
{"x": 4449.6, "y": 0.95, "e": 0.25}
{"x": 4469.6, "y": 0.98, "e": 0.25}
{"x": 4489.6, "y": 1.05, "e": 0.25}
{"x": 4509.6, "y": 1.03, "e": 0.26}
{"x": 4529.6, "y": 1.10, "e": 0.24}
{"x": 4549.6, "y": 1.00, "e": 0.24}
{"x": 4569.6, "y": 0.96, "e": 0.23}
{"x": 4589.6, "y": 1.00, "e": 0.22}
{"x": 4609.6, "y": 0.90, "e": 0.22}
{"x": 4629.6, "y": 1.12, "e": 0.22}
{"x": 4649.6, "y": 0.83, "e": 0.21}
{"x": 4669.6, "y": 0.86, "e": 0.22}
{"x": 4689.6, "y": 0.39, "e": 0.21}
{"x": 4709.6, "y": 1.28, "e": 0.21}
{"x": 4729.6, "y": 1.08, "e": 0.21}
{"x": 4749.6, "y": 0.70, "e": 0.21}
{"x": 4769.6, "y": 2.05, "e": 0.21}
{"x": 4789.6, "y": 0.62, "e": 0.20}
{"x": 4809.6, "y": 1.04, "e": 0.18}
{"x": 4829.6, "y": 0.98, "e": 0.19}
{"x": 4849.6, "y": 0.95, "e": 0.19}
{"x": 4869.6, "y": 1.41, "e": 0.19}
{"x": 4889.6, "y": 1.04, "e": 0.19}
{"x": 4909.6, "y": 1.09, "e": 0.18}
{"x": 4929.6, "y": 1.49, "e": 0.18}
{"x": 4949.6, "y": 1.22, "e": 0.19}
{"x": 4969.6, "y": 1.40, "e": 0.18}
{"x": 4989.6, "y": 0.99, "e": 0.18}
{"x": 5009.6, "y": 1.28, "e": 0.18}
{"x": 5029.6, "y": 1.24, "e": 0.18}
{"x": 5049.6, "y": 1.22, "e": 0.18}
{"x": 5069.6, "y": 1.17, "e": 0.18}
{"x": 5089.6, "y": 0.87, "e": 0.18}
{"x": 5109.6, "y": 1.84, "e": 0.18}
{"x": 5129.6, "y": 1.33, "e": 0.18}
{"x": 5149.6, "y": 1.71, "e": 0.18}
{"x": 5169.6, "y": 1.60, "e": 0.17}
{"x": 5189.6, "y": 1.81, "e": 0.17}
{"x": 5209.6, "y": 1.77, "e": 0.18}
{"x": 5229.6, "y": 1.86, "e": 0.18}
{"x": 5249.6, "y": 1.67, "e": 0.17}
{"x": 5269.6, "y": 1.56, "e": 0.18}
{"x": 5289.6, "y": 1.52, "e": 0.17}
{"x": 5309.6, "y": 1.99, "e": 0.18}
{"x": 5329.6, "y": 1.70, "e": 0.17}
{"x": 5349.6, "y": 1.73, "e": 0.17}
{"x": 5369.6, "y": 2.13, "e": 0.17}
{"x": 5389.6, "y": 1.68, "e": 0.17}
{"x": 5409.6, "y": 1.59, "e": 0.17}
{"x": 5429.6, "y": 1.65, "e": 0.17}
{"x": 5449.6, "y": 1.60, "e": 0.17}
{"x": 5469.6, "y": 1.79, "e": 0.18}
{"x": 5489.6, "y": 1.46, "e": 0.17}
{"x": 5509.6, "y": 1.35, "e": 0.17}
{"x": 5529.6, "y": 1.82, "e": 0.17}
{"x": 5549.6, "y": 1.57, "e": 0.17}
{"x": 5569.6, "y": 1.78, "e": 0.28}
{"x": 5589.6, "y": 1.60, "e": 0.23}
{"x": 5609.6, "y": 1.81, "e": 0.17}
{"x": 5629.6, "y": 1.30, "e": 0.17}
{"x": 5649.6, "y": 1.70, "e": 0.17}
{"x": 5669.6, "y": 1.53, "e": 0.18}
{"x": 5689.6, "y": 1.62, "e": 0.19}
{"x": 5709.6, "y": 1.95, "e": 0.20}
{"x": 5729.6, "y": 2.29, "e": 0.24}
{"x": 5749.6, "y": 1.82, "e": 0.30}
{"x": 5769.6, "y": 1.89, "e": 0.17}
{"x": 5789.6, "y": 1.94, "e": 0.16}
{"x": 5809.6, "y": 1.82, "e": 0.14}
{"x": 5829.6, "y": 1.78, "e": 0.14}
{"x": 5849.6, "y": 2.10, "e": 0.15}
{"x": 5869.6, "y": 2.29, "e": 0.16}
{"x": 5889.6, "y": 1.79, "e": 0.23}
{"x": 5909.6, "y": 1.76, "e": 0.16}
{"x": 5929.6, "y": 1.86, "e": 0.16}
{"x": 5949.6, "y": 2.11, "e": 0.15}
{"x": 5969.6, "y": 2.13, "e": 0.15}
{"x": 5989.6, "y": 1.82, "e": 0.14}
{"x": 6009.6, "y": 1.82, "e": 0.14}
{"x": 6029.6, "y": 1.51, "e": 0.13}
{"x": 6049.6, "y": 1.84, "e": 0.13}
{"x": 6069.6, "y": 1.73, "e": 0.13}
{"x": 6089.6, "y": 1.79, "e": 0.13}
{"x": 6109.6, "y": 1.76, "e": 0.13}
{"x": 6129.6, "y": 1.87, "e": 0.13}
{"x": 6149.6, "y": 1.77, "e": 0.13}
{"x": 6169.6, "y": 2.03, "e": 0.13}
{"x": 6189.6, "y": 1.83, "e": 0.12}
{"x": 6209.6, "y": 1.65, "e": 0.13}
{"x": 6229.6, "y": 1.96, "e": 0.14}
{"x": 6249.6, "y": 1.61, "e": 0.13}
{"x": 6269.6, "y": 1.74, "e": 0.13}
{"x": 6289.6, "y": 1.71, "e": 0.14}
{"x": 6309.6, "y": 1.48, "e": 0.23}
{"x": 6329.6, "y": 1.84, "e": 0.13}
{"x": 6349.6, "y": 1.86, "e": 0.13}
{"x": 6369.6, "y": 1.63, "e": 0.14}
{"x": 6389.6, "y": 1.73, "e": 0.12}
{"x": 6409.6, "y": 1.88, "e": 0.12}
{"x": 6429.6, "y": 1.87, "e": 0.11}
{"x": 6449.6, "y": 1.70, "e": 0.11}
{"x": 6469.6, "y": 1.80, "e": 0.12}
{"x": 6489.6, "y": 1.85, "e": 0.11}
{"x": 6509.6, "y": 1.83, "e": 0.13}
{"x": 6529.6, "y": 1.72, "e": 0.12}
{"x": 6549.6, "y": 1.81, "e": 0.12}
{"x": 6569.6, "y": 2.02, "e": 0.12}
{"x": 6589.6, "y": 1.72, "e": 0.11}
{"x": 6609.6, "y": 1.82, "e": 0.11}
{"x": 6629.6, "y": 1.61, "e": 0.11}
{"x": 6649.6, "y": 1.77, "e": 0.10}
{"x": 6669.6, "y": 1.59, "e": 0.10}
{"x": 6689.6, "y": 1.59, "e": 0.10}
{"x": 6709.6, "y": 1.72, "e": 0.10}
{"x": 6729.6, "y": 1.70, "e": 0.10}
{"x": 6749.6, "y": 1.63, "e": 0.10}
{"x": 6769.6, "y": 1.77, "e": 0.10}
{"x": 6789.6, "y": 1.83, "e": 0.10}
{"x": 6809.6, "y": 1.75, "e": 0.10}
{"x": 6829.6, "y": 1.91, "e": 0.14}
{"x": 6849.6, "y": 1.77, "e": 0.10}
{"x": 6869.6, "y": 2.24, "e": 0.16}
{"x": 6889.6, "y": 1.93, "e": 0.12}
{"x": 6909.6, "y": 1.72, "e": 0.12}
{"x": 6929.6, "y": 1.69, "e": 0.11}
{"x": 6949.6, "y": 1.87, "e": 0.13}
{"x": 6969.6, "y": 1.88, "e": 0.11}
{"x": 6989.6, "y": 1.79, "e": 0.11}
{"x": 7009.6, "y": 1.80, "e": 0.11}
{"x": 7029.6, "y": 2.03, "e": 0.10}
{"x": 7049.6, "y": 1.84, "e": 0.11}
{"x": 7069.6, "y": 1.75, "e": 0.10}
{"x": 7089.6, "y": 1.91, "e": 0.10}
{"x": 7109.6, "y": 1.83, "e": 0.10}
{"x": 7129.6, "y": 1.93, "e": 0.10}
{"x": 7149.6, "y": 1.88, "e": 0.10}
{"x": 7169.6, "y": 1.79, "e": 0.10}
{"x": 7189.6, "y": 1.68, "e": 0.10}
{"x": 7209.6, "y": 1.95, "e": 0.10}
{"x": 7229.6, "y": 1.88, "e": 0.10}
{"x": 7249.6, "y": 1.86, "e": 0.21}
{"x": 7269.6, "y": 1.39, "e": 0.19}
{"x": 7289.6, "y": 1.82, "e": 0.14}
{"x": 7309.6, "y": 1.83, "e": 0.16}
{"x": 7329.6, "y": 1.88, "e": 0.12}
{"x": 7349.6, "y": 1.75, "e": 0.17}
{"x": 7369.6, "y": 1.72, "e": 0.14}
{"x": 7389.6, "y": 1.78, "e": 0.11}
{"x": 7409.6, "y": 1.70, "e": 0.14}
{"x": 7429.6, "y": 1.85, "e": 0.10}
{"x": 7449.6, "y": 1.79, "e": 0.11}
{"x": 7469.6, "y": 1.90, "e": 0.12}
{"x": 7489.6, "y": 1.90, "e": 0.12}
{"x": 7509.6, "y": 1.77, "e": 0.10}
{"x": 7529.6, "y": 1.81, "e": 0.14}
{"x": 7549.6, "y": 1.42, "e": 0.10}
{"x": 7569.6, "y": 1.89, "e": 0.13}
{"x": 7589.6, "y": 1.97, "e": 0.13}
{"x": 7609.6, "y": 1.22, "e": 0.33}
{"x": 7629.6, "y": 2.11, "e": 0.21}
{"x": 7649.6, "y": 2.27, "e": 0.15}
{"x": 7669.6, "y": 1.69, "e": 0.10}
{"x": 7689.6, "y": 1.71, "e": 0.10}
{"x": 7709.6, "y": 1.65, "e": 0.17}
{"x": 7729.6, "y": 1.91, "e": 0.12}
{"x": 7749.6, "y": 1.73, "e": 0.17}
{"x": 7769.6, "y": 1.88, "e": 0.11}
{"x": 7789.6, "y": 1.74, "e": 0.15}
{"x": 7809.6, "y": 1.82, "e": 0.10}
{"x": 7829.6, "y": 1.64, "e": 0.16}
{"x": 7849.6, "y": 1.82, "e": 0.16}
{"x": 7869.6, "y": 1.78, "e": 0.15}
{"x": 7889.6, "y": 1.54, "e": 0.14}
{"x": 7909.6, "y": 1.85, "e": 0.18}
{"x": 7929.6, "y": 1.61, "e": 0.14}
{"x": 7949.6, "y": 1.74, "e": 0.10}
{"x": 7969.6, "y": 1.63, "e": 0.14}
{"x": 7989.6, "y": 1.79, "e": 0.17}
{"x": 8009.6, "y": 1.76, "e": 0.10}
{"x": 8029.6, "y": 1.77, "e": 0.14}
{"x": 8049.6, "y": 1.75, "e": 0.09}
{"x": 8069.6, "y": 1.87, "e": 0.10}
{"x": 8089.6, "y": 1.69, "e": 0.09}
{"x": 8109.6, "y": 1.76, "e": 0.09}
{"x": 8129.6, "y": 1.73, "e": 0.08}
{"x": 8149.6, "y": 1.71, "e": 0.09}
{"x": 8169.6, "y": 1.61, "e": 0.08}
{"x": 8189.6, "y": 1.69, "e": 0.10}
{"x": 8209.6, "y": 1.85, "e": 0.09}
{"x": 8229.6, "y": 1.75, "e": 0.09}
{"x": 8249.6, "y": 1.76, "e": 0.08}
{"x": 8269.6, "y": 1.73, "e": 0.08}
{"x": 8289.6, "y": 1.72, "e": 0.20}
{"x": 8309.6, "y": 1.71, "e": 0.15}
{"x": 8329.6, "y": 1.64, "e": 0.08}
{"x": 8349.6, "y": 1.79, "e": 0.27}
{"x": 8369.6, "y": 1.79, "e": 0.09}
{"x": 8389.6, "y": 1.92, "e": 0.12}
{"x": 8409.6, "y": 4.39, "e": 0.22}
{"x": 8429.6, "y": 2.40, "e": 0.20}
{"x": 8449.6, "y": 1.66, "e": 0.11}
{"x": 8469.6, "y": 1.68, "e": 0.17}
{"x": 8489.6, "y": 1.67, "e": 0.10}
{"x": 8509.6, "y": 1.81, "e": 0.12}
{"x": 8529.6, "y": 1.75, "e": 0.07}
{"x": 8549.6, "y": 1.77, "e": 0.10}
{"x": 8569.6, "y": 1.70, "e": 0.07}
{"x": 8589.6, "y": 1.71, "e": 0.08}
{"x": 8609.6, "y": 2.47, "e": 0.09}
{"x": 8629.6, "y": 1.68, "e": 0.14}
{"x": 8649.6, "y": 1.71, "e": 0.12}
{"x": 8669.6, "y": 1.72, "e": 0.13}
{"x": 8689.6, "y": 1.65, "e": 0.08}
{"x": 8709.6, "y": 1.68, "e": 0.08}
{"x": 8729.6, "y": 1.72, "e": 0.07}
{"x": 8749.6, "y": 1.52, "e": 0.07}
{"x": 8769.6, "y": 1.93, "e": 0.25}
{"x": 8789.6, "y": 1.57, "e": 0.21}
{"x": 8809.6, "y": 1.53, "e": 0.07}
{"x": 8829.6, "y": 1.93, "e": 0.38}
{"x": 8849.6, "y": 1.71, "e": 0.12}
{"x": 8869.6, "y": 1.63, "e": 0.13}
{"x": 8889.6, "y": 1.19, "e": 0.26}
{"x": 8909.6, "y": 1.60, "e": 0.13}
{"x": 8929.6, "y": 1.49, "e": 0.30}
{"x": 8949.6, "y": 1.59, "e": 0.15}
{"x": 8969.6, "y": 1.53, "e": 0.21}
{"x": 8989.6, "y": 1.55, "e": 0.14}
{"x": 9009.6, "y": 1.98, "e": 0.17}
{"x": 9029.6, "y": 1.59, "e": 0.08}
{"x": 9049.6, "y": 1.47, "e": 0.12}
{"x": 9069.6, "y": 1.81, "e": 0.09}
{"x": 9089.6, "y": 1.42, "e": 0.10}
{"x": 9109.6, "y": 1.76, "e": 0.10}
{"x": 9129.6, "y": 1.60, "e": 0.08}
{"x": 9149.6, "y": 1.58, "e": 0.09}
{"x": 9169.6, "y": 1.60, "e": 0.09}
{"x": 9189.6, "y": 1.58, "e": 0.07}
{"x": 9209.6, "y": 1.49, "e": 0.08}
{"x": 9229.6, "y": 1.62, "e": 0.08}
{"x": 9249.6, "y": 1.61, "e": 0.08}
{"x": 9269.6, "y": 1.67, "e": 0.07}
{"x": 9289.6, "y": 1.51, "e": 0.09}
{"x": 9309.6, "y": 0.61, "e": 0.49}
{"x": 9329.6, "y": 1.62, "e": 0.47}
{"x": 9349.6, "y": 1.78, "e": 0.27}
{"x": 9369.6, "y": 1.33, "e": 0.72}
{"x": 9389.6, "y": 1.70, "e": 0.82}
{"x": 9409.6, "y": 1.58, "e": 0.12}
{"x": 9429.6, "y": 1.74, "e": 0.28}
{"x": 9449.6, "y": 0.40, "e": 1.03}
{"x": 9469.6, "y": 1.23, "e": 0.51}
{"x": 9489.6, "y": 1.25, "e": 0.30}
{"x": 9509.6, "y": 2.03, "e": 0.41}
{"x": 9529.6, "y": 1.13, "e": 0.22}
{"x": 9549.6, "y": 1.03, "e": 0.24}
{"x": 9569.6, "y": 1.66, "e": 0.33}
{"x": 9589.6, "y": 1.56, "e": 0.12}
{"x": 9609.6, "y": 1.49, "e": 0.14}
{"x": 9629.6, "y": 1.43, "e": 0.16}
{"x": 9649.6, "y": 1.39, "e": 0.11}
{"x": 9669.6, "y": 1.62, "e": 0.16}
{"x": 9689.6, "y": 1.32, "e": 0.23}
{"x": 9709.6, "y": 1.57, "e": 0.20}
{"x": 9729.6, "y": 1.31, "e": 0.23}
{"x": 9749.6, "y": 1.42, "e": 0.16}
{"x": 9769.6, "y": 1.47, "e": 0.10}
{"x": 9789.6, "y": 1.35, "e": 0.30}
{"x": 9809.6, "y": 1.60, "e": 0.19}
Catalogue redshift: 0.280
